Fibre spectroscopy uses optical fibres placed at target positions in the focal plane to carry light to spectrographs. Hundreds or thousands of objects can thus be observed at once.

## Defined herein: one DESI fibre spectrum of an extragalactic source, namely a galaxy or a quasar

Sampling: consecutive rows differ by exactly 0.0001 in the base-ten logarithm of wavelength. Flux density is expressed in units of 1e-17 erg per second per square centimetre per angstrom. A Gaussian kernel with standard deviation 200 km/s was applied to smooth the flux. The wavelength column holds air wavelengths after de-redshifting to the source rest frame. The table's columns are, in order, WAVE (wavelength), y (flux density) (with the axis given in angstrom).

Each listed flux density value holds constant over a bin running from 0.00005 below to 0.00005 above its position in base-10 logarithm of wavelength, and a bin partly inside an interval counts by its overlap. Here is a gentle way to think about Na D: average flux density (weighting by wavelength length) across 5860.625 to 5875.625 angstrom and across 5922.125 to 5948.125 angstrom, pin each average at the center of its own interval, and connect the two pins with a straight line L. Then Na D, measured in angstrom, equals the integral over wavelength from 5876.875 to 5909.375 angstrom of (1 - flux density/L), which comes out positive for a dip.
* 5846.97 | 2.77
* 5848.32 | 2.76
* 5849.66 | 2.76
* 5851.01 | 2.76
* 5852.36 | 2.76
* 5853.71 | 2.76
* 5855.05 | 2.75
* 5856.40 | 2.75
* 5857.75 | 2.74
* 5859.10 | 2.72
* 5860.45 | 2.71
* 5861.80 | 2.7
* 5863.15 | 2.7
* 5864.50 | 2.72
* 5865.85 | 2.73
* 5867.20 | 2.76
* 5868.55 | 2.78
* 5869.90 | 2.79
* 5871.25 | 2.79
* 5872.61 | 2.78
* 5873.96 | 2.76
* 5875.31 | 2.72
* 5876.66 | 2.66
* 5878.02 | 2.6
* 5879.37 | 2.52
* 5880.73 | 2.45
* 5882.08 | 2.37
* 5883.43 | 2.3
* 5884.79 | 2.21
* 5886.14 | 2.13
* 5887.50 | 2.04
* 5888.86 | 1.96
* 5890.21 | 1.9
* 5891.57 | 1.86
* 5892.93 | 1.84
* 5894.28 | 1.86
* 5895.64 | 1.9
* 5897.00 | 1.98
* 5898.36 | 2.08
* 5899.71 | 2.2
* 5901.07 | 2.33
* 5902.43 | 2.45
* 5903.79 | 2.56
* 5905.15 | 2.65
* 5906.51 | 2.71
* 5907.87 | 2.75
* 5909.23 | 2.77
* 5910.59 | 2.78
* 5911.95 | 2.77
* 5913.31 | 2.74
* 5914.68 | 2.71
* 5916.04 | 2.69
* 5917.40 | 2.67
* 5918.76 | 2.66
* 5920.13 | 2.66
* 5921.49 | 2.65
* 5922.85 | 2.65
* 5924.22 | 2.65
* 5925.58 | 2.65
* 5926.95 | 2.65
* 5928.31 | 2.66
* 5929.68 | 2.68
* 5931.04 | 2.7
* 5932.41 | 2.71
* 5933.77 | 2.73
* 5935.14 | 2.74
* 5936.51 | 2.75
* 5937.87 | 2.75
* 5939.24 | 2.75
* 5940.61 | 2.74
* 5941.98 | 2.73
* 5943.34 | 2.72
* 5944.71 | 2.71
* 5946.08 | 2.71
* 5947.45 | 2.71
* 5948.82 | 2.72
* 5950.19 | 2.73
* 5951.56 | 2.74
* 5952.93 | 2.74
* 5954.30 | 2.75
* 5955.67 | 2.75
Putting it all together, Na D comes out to 5.55 angstrom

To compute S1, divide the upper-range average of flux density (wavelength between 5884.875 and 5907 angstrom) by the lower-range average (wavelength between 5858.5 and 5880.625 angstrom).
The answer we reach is 0.79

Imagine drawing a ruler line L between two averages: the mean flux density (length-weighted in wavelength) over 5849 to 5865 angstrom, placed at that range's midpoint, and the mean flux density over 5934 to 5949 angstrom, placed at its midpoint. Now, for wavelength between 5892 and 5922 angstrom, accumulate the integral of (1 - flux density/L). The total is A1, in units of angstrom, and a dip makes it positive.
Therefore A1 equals 2.9 angstrom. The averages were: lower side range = 2.74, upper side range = 2.73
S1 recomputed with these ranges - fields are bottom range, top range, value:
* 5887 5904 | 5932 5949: 1.32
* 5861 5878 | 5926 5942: 0.99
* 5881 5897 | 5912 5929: 1.31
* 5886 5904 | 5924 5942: 1.31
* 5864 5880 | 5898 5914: 0.95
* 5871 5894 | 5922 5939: 1.16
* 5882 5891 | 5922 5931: 1.26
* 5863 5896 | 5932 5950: 1.13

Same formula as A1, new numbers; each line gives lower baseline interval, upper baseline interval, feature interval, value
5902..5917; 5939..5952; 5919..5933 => 0.22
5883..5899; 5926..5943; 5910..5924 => -1.57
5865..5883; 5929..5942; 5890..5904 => 3.18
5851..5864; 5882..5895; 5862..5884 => -2.53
